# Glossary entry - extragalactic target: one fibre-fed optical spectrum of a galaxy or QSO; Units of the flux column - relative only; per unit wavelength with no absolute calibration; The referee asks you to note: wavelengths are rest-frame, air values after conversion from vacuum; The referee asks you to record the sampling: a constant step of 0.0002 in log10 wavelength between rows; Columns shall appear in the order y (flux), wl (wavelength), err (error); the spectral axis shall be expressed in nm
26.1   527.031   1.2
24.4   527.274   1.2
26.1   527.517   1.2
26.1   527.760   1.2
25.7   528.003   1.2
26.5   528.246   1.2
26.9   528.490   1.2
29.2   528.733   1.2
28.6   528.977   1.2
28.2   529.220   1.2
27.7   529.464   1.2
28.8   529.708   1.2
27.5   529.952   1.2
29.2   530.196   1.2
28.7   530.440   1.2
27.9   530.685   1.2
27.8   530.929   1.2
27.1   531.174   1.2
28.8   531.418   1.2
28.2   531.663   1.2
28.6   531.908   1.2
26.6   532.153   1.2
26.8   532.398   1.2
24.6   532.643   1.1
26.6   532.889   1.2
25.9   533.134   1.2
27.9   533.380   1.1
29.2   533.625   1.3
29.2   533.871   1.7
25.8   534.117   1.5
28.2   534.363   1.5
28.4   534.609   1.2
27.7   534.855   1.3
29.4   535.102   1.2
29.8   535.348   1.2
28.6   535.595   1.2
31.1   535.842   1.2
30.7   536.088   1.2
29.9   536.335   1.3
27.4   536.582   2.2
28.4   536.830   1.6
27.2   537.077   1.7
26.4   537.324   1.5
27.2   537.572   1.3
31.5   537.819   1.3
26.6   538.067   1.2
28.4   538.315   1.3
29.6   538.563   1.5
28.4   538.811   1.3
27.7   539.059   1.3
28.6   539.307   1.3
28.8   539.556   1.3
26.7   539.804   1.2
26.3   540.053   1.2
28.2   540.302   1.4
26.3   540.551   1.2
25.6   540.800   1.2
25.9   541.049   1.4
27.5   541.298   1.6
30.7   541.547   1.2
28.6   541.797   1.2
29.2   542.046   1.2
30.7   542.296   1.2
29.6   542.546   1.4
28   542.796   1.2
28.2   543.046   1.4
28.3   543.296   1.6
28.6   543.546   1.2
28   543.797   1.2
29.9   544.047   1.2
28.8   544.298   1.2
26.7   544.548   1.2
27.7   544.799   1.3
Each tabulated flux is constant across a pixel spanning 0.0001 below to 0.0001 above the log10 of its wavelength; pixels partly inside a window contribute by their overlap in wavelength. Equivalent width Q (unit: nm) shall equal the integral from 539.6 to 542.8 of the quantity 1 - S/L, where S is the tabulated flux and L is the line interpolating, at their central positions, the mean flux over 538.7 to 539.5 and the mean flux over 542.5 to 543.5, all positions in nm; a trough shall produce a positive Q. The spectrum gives 0.05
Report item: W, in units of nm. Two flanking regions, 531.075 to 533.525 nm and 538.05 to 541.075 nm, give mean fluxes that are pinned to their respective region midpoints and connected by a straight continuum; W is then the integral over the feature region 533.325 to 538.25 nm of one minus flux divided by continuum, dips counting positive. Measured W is -0.217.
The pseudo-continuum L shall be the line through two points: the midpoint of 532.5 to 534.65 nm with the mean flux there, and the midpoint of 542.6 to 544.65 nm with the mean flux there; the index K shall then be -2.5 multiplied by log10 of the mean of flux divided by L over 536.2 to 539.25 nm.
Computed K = -0.020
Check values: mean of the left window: 27.3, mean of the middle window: 28.2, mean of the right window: 28.4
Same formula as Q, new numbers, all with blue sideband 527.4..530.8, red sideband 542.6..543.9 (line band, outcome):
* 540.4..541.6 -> 0.050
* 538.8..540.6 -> 0.032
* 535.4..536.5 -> -0.079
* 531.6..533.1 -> 0.054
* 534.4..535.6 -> -0.036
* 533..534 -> -0.006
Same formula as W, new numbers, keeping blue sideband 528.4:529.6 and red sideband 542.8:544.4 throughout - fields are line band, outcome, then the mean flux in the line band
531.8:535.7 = 0.08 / 27.7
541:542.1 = 0.00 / 28.5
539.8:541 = 0.08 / 26.6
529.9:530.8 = -0.01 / 28.4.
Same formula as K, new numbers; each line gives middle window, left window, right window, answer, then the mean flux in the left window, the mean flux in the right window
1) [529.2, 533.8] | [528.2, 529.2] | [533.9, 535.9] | 0.02 mag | 27.9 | 28.6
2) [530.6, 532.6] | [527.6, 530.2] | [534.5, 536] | 0.03 mag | 27.6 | 29.2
